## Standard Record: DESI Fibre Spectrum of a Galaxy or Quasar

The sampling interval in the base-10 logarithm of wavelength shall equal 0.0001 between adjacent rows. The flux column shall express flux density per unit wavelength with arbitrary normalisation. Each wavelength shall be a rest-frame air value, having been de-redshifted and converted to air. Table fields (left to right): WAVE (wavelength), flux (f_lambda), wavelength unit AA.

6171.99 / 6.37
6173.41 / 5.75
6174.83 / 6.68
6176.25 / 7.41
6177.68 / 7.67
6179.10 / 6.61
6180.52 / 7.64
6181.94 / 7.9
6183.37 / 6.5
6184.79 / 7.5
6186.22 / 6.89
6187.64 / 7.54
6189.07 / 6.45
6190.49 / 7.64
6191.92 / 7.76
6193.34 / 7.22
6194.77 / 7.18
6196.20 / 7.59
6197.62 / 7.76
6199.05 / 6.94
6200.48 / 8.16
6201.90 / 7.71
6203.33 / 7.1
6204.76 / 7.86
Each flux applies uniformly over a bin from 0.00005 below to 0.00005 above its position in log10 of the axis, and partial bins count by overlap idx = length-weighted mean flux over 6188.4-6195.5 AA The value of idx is 7.25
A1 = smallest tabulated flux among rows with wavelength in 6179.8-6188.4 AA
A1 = 6.5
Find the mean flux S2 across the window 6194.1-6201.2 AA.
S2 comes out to 7.53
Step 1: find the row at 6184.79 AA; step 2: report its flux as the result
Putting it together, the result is 7.5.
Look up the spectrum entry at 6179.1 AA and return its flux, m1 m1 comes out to 6.61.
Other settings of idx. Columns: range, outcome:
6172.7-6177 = 6.62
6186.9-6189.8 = 7.01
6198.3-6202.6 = 7.61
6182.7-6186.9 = 6.97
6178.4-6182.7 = 7.38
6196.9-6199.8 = 7.36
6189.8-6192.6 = 7.69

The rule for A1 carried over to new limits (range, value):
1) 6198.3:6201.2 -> 6.94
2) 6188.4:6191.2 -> 6.45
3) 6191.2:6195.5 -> 7.18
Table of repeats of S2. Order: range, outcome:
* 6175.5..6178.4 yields 7.52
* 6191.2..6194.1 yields 7.48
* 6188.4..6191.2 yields 7.07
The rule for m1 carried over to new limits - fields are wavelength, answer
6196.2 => 7.59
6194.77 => 7.18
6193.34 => 7.22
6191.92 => 7.76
